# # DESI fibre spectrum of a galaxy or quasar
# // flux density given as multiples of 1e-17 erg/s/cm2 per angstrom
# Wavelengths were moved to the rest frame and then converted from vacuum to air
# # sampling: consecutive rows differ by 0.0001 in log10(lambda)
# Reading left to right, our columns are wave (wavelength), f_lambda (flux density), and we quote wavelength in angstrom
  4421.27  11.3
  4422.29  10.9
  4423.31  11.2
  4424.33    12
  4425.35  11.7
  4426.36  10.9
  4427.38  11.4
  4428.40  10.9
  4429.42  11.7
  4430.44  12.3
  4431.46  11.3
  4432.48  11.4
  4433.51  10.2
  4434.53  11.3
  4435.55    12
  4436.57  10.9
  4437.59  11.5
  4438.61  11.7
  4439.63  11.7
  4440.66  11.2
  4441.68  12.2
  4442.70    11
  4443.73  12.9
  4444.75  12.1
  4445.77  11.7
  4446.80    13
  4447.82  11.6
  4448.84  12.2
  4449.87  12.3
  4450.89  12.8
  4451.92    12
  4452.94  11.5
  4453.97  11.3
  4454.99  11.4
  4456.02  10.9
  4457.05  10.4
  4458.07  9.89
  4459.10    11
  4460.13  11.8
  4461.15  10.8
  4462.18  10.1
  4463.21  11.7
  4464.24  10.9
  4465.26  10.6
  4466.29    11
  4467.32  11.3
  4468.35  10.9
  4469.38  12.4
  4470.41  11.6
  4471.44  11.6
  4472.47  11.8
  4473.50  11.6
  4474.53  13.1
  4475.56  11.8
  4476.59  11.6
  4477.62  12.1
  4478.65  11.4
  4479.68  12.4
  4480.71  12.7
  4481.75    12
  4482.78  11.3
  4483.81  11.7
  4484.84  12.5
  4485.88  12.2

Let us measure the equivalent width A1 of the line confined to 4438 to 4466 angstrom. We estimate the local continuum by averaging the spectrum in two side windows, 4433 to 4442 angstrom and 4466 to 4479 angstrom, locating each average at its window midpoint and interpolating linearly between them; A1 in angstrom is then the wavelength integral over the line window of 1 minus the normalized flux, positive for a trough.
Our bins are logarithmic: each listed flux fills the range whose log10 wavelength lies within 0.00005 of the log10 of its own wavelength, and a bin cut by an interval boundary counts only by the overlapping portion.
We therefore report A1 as 0.1 angstrom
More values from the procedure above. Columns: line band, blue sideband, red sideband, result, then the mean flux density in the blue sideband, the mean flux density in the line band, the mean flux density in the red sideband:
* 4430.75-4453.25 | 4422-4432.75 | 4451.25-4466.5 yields -1.0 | 11.4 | 11.8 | 11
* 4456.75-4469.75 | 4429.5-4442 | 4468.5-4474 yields 0.8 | 11.5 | 11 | 11.7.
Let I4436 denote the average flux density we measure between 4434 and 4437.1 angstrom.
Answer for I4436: 11.4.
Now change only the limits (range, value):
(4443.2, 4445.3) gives 12.5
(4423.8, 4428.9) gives 11.4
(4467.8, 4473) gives 11.6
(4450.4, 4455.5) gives 11.8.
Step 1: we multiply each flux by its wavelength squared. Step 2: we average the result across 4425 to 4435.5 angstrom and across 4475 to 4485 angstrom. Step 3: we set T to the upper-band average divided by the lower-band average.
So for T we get 1.08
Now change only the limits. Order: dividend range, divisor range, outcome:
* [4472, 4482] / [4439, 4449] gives 1.02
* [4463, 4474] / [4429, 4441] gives 1.01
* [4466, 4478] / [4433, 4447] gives 1.02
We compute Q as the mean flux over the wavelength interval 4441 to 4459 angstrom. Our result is 11.7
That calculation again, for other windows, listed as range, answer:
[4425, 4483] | 11.6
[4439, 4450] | 12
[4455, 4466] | 10.8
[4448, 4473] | 11.3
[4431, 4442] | 11.4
